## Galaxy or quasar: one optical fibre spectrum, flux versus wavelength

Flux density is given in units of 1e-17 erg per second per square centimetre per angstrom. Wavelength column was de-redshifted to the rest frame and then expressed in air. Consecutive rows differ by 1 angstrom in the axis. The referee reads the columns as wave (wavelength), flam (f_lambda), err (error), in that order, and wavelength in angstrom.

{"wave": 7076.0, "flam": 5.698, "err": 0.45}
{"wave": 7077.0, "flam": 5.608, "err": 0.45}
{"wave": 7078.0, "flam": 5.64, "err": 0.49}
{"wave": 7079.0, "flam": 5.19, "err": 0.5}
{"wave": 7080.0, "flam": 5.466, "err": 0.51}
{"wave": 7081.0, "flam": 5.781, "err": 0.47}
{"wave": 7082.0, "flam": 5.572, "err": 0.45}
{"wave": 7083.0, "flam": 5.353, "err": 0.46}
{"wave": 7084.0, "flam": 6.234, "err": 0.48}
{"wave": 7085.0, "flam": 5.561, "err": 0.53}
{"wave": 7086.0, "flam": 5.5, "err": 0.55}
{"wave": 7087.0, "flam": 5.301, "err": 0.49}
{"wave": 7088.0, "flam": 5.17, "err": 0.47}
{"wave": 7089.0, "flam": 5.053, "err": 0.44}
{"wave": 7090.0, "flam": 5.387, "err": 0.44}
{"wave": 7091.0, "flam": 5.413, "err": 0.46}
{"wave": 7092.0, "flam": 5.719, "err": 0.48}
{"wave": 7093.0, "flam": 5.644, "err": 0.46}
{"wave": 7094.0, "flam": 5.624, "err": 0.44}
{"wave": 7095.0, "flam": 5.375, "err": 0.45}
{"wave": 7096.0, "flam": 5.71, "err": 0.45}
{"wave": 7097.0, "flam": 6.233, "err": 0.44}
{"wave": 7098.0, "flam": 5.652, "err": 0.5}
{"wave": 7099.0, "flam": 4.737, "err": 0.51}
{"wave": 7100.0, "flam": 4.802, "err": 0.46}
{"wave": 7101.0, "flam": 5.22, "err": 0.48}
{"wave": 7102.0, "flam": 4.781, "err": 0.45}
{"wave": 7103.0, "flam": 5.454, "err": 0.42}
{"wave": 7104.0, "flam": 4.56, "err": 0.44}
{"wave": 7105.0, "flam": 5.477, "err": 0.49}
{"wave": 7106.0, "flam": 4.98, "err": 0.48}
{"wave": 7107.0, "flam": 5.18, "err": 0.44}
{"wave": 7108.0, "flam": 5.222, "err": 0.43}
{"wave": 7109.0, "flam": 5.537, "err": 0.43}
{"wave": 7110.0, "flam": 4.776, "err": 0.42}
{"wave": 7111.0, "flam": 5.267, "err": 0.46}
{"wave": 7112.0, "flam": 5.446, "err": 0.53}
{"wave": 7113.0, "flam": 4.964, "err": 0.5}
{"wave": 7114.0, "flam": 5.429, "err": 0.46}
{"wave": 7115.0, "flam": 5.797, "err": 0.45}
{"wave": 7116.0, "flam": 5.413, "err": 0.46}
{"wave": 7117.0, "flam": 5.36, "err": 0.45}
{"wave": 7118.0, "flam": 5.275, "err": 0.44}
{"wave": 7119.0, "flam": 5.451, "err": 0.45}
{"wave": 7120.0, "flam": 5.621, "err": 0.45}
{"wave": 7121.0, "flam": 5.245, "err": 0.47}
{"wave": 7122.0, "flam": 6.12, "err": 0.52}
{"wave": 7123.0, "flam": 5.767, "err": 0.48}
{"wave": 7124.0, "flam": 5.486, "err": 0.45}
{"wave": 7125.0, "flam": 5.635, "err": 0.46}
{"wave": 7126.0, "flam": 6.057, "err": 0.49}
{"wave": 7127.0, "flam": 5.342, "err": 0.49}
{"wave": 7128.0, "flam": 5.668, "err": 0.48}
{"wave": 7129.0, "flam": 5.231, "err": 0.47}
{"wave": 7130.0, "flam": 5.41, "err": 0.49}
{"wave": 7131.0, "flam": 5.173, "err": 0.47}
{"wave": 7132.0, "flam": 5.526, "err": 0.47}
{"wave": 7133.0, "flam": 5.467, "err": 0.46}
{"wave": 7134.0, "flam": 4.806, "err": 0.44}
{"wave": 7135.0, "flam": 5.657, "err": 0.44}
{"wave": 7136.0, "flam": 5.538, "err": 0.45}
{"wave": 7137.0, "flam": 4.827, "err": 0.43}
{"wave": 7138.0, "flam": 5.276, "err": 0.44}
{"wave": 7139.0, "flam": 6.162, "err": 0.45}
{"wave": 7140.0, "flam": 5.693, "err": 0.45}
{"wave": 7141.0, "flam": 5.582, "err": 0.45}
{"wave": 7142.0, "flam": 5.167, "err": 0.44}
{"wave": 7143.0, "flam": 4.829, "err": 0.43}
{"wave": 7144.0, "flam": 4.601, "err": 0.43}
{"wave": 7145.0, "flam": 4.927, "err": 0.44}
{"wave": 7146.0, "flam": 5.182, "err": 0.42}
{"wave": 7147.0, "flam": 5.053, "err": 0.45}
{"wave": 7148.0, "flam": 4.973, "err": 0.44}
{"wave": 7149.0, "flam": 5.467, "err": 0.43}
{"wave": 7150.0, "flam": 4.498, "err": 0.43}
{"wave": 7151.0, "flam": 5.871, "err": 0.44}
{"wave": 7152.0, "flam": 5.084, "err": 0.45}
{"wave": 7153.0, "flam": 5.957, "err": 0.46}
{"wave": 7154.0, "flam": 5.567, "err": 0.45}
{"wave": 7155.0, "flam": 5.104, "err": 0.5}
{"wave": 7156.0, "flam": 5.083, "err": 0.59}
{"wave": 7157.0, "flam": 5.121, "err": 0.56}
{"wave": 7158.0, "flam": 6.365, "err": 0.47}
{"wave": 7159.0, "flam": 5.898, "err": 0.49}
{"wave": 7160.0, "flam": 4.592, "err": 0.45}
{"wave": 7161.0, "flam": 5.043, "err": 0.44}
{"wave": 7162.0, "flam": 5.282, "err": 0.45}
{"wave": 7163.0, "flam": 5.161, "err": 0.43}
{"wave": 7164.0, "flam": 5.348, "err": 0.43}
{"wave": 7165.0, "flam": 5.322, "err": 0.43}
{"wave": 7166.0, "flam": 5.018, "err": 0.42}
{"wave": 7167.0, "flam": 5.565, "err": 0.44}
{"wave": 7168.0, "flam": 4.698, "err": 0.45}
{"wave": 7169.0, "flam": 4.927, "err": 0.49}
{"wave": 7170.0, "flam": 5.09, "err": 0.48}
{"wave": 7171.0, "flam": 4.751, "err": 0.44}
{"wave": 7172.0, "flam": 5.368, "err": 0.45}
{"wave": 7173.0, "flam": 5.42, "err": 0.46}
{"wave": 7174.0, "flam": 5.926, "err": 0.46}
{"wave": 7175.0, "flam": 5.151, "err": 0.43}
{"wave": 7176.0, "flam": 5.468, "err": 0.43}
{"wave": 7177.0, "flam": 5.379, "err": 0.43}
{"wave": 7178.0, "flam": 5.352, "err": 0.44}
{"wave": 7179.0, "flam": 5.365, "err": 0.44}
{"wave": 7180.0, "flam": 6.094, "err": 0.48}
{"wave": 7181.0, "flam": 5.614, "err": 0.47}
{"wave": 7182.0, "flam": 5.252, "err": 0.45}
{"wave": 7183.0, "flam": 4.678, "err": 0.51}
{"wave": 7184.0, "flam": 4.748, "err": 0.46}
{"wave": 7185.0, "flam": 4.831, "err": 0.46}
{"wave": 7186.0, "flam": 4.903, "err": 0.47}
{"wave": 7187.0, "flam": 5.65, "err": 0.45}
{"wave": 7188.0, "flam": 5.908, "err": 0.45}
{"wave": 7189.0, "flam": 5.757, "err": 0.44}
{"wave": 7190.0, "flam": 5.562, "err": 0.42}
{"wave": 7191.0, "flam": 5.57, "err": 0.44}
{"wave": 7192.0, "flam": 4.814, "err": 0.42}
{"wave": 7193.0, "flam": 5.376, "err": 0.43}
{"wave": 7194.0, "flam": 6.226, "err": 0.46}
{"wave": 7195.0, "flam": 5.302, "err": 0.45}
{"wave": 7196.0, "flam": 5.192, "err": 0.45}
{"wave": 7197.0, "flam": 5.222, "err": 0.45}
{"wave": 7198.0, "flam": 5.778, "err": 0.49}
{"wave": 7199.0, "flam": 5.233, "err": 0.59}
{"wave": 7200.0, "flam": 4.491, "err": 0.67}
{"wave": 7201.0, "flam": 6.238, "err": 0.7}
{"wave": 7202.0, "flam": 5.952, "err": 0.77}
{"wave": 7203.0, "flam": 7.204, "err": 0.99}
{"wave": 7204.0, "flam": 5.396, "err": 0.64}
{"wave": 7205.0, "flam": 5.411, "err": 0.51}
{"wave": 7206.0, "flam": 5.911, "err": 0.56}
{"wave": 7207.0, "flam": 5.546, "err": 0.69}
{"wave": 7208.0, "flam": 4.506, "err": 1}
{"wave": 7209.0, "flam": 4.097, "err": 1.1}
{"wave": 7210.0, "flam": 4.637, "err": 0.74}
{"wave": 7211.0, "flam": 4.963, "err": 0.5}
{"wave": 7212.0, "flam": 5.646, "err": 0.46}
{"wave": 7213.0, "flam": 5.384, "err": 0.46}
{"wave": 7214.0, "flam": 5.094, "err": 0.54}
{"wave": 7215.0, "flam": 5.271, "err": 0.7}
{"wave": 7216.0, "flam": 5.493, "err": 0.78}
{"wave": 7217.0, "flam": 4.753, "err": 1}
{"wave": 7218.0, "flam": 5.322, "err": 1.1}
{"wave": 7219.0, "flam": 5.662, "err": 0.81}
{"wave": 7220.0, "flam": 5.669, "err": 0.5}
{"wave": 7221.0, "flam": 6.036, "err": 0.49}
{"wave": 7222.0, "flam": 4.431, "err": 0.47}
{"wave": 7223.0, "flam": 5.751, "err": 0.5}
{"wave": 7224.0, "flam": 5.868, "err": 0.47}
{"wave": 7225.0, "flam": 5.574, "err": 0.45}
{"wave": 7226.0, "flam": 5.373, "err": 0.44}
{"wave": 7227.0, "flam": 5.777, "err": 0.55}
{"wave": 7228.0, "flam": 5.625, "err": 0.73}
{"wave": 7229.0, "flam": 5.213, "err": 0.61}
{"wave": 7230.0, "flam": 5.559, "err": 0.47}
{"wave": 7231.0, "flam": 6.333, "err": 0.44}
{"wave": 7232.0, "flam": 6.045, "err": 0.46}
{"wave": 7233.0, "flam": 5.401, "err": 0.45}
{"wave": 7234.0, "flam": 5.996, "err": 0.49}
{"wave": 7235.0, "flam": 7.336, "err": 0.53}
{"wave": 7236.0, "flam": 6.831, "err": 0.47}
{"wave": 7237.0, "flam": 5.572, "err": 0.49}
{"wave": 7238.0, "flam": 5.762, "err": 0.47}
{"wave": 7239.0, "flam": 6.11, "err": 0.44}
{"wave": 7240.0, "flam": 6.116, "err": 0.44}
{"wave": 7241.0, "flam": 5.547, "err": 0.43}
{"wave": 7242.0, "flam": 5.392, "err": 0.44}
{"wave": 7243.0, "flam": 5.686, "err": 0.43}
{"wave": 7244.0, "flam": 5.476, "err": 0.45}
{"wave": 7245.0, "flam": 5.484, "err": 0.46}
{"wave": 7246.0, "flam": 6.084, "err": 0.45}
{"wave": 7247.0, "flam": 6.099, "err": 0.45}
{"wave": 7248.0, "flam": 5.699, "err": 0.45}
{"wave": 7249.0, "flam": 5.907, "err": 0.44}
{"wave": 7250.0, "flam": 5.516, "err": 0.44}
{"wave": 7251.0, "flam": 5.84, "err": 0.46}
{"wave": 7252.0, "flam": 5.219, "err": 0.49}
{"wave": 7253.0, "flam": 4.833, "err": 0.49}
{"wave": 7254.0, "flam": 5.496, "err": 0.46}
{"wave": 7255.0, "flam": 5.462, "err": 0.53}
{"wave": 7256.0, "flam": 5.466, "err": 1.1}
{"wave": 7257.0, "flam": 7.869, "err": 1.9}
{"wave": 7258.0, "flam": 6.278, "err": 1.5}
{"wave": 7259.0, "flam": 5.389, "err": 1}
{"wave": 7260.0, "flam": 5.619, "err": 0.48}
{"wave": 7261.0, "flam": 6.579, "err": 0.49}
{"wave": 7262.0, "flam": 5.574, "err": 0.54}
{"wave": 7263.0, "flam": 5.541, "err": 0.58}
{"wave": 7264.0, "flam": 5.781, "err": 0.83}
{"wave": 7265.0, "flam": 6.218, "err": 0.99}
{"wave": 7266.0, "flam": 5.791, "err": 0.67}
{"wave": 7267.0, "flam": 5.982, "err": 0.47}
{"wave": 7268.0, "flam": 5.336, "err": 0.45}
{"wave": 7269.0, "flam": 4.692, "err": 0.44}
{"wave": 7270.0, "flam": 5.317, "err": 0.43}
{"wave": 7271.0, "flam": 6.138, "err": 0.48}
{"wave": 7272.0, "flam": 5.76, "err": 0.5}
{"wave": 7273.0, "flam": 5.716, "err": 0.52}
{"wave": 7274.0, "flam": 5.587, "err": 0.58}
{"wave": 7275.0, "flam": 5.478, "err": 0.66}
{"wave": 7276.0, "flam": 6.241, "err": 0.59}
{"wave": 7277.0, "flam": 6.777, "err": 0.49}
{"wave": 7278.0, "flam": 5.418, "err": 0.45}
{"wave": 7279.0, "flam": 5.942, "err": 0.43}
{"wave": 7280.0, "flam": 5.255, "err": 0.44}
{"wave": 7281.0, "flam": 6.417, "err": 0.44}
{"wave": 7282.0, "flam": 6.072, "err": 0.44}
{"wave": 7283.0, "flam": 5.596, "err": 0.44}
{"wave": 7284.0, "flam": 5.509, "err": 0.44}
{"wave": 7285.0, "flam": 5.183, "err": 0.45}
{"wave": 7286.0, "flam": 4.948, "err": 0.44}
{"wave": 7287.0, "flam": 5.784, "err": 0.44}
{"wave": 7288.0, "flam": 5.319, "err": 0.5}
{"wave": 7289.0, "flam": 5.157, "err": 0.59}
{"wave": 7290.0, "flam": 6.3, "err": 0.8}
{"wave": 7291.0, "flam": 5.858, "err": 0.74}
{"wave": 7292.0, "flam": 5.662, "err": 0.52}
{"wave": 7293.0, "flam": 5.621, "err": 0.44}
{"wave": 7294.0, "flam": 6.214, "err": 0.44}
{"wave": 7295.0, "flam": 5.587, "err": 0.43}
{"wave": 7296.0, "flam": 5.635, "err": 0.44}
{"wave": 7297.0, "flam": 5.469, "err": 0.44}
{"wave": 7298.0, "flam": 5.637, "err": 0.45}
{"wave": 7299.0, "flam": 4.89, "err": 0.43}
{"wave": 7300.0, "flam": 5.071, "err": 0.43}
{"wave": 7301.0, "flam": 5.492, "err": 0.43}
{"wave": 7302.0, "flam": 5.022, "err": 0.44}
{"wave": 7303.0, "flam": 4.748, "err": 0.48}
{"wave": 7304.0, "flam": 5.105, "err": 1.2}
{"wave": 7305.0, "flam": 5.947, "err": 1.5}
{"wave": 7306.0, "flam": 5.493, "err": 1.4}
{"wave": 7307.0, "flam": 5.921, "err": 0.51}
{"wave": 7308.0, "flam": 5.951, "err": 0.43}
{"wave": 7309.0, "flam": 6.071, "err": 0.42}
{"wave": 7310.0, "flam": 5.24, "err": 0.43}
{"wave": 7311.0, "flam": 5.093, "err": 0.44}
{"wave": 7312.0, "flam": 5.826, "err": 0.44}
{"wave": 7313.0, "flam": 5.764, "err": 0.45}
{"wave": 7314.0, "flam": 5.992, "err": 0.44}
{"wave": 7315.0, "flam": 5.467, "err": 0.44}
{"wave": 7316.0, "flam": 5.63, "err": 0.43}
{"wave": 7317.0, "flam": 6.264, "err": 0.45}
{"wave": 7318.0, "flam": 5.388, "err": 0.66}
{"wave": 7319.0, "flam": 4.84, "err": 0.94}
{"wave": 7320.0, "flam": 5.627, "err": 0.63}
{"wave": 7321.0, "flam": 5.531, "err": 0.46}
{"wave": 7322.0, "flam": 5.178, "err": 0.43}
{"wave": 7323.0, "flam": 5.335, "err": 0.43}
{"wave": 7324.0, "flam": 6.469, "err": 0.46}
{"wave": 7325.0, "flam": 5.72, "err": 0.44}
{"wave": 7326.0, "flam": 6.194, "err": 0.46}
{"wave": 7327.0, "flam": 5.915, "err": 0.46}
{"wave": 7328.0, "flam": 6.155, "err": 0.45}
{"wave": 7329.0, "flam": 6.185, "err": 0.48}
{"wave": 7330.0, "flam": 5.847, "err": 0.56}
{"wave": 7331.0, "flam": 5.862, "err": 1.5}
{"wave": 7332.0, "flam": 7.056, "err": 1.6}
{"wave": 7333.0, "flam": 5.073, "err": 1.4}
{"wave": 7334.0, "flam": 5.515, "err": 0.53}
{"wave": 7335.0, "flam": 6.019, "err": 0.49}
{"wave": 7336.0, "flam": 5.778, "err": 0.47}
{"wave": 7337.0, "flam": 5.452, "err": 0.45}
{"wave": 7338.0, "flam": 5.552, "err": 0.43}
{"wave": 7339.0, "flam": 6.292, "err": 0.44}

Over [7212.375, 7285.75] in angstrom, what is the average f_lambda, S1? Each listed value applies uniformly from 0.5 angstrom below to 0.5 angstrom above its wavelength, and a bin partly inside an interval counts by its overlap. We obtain 5.72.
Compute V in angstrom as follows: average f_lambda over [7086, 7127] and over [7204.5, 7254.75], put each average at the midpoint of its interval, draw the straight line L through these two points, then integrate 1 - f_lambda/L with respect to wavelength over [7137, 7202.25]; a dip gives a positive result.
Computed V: 1.9 angstrom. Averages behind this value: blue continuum 5.38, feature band 5.32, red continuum 5.57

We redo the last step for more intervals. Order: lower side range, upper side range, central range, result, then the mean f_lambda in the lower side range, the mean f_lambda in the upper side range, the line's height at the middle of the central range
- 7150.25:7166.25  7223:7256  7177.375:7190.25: 0.29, 5.36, 5.75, 5.48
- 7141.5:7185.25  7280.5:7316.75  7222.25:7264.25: -2.82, 5.23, 5.58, 5.44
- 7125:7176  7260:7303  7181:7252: -0.86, 5.3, 5.65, 5.47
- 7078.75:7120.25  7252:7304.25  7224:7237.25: -0.77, 5.37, 5.65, 5.58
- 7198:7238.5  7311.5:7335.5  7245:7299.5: -0.38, 5.56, 5.79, 5.68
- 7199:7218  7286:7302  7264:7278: -0.70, 5.33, 5.54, 5.49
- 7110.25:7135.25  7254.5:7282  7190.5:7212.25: 1.04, 5.46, 5.84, 5.66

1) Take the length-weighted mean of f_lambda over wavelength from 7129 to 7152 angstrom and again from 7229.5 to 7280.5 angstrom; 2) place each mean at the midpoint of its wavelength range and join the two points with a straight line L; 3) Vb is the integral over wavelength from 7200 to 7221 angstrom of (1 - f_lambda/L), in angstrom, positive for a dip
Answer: 0.7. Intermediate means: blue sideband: 5.25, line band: 5.4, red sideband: 5.81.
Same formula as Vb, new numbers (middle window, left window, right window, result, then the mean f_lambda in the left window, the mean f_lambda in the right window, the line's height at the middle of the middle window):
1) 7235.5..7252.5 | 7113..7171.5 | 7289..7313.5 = -1.0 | 5.33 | 5.56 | 5.48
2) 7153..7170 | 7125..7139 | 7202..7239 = 0.6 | 5.42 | 5.58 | 5.47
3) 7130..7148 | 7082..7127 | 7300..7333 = 0.6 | 5.41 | 5.68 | 5.45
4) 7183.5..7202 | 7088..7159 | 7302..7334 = 0.3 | 5.36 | 5.69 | 5.48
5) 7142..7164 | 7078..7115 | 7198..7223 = 0.6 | 5.36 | 5.36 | 5.36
